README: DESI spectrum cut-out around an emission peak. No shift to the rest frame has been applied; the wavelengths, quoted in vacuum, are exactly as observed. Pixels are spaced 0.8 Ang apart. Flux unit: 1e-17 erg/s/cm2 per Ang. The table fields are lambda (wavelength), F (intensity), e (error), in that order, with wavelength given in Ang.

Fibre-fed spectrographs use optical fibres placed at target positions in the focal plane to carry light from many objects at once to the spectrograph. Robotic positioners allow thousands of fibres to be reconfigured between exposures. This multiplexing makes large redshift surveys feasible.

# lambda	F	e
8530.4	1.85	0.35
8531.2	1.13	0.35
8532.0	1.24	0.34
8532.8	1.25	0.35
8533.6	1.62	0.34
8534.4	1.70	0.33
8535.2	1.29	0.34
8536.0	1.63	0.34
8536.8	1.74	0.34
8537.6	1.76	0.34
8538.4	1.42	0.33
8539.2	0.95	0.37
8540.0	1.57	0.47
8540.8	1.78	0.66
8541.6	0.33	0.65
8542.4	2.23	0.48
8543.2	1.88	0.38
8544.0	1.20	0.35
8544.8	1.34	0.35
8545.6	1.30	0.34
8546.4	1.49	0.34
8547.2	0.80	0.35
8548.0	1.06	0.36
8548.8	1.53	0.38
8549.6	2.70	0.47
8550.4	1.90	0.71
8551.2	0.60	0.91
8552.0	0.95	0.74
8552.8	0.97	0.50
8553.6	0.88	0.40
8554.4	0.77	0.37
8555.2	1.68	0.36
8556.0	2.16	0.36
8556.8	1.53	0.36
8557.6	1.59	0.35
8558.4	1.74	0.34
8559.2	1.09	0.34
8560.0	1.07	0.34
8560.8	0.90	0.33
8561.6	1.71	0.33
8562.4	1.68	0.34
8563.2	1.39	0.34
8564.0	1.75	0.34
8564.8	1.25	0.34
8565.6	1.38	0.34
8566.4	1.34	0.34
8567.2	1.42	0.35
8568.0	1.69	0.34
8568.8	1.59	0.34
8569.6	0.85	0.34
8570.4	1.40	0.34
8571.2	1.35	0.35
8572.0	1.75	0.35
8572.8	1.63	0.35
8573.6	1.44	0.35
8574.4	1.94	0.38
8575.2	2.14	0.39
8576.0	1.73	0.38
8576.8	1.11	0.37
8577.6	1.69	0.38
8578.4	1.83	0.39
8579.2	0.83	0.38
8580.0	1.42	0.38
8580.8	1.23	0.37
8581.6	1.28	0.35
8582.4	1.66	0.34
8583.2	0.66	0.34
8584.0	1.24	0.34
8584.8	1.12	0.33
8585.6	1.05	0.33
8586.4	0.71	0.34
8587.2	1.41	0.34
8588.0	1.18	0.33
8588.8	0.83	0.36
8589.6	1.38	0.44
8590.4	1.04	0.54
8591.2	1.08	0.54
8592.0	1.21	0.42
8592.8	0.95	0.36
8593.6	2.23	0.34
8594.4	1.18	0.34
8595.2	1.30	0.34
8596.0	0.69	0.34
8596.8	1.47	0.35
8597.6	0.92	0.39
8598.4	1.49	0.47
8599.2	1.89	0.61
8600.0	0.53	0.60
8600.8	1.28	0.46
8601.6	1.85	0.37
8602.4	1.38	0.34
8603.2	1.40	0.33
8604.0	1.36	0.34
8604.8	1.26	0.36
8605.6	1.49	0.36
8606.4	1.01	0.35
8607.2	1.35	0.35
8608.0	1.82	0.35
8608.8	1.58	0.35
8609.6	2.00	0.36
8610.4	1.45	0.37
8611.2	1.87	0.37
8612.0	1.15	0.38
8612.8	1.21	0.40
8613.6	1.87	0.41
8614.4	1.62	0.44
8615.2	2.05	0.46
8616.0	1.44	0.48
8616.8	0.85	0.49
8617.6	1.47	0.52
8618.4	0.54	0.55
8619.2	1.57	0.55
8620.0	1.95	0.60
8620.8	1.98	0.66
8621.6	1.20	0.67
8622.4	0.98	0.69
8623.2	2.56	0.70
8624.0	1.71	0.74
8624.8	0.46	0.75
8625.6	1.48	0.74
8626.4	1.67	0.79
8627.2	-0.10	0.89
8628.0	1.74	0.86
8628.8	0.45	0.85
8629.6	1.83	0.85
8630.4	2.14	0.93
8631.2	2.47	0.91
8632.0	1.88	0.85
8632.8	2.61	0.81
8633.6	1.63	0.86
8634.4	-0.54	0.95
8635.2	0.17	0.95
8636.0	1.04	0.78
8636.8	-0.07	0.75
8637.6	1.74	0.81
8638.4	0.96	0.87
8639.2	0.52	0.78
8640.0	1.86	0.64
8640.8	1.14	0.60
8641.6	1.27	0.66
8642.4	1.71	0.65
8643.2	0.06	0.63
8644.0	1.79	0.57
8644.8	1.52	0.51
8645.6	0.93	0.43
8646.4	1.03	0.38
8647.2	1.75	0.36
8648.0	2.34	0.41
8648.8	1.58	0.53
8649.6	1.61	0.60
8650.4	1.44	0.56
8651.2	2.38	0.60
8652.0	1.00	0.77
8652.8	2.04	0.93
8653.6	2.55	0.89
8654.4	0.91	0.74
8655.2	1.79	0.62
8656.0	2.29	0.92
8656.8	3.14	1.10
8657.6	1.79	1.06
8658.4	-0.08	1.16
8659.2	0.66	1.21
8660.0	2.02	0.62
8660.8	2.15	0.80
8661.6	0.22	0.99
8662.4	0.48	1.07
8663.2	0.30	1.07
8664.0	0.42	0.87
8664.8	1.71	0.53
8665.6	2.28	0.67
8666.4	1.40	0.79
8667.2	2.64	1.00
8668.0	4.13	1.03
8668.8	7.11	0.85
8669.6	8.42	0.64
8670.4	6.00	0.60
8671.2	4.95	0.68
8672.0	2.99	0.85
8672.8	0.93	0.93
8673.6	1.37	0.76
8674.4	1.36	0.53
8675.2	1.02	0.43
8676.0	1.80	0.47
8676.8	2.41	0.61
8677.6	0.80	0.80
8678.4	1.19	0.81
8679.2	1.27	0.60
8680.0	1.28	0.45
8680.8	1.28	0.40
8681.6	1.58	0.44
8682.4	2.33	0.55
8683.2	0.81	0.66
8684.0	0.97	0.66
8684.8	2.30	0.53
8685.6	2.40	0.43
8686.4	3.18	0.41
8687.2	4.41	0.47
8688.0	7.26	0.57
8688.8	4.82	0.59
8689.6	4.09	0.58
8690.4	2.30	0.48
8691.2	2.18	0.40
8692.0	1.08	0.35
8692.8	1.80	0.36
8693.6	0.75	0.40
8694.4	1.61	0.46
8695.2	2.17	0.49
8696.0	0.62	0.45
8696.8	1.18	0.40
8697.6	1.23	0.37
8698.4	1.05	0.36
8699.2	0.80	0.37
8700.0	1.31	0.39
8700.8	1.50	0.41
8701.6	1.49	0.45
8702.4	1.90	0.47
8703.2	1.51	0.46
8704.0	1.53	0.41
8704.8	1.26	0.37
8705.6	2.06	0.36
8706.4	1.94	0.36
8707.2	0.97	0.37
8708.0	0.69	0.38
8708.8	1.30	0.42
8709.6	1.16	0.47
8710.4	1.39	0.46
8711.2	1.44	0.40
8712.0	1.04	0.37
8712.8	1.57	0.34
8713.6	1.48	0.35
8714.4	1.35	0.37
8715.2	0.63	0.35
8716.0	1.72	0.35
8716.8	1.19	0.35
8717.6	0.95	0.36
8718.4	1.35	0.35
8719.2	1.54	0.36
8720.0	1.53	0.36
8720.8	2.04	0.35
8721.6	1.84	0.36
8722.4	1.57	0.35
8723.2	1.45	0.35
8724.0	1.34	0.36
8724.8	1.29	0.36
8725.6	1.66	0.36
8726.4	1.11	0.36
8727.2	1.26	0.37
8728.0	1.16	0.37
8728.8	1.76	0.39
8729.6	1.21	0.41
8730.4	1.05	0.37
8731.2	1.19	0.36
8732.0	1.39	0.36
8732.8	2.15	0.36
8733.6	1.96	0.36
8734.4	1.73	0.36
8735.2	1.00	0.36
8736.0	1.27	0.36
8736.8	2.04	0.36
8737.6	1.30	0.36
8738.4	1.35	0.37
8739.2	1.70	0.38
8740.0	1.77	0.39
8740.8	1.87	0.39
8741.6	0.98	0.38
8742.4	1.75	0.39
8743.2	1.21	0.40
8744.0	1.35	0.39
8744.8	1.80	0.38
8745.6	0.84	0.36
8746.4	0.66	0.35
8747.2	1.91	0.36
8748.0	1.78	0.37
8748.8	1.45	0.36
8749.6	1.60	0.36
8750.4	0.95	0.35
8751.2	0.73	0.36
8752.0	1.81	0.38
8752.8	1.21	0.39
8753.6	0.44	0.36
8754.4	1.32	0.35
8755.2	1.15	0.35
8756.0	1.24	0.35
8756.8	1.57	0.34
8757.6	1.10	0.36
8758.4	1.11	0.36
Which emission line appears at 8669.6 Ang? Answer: [S II]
